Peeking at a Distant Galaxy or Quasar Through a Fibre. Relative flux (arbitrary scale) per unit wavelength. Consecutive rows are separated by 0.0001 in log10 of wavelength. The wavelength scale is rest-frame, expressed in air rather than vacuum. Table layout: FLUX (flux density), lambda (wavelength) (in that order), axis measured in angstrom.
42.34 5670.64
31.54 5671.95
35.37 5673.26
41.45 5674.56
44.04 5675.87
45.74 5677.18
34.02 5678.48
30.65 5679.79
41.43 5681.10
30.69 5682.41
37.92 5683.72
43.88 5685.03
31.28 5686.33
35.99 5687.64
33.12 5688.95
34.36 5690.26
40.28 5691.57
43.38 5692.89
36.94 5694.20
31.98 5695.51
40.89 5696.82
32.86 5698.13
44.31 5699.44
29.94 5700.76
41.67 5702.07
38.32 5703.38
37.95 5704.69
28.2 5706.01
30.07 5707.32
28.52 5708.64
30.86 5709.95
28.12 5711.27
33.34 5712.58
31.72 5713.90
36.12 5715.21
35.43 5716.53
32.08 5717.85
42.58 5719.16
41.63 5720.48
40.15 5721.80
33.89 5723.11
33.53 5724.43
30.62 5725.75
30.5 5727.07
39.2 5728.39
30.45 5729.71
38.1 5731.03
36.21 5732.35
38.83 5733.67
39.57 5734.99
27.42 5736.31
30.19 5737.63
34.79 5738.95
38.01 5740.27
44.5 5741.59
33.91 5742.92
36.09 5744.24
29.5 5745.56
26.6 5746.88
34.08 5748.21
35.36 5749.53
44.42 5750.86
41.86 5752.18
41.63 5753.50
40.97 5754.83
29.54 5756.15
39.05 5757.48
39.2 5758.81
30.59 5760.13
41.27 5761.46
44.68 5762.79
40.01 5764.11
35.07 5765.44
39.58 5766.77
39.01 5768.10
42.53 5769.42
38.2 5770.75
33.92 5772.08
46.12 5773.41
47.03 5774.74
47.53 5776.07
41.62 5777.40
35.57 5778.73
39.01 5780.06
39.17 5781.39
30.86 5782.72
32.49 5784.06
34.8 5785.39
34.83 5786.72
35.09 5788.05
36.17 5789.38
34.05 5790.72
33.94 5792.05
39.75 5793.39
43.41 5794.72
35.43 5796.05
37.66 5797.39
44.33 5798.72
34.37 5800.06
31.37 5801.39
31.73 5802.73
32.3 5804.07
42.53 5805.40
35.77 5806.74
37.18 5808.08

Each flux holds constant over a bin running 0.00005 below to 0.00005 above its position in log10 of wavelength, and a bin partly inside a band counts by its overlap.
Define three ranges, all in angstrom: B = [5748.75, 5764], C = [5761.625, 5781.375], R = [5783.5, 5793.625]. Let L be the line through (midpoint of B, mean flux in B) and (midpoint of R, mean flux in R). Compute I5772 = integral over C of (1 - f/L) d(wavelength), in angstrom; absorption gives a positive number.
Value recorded -1.9 angstrom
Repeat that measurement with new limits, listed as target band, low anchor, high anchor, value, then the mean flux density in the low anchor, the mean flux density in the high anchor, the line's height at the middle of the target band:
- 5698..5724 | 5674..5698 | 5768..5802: 1.9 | 37.5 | 38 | 37.7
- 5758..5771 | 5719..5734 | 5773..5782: 0.5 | 36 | 42.2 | 40.6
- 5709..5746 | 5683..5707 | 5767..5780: 3.5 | 36.7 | 41.1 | 38.6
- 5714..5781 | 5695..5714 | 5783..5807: -4.5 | 34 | 36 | 35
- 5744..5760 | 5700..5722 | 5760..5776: 1.0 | 34.4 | 40.4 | 38.7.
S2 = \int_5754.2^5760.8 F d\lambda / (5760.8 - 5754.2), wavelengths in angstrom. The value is 35.8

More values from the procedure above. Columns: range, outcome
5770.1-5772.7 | 36.1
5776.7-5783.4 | 37.3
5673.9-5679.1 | 41.4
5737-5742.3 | 36.9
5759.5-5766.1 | 38.4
